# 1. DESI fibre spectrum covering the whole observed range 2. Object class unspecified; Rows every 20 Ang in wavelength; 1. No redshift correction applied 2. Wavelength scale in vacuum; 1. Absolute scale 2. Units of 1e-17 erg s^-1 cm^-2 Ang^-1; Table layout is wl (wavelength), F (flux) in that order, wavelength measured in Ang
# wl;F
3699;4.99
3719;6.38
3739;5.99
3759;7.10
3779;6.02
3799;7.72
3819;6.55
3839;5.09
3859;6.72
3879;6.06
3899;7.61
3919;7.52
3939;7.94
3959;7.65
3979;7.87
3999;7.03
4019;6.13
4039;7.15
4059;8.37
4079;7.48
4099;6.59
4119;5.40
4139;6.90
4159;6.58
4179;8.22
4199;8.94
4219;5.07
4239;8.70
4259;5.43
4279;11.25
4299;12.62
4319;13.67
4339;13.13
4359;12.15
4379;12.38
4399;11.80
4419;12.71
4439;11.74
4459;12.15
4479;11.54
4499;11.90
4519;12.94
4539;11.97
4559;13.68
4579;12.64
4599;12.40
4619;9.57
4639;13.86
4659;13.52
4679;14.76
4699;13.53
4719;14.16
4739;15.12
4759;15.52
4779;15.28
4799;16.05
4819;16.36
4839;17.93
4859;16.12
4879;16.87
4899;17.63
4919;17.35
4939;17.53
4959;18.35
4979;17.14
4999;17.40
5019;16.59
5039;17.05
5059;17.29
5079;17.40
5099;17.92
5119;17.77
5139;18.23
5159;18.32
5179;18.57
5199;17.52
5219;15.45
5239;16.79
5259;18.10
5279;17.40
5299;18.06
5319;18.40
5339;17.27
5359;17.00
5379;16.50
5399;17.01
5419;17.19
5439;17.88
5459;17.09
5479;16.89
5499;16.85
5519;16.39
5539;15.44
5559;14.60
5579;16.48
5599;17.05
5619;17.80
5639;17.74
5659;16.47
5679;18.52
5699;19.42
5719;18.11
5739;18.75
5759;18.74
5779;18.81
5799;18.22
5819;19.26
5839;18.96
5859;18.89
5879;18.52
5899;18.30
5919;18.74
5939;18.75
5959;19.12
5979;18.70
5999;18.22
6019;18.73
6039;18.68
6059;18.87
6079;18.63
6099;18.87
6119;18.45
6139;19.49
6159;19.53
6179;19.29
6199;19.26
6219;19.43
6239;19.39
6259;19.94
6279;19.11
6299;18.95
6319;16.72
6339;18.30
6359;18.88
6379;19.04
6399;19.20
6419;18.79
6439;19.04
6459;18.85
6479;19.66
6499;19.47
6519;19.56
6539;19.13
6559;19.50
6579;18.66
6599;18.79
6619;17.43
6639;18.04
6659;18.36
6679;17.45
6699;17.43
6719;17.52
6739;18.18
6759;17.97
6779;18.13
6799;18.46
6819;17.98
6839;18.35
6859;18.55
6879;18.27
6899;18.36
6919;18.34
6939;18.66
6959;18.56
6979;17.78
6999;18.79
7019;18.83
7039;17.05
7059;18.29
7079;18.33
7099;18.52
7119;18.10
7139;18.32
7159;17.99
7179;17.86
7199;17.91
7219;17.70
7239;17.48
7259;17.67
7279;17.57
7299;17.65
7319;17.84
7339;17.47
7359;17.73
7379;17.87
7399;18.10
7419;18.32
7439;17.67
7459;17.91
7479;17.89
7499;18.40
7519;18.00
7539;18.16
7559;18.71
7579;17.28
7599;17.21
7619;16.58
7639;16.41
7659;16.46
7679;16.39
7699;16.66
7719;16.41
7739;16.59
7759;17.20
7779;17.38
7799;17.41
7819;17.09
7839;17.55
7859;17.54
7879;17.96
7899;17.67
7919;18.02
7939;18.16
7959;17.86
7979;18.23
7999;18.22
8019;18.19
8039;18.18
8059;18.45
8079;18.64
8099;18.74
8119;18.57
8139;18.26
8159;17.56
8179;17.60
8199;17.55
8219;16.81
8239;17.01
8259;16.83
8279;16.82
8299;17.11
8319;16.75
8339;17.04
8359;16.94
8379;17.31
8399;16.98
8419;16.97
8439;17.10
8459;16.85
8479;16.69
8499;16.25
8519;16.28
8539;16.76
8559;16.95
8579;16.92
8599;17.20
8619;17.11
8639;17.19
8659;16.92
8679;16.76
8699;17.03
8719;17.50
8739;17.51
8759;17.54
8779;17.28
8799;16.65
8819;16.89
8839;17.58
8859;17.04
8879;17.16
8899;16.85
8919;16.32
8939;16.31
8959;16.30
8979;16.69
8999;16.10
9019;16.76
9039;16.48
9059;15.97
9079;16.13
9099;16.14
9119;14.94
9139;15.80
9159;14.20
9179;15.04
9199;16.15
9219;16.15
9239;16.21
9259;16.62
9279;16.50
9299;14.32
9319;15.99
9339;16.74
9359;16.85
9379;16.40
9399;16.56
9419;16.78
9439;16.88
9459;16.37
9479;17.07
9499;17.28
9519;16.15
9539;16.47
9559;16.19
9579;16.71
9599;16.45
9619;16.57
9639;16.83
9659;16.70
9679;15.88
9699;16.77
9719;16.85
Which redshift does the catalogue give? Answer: 0.07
